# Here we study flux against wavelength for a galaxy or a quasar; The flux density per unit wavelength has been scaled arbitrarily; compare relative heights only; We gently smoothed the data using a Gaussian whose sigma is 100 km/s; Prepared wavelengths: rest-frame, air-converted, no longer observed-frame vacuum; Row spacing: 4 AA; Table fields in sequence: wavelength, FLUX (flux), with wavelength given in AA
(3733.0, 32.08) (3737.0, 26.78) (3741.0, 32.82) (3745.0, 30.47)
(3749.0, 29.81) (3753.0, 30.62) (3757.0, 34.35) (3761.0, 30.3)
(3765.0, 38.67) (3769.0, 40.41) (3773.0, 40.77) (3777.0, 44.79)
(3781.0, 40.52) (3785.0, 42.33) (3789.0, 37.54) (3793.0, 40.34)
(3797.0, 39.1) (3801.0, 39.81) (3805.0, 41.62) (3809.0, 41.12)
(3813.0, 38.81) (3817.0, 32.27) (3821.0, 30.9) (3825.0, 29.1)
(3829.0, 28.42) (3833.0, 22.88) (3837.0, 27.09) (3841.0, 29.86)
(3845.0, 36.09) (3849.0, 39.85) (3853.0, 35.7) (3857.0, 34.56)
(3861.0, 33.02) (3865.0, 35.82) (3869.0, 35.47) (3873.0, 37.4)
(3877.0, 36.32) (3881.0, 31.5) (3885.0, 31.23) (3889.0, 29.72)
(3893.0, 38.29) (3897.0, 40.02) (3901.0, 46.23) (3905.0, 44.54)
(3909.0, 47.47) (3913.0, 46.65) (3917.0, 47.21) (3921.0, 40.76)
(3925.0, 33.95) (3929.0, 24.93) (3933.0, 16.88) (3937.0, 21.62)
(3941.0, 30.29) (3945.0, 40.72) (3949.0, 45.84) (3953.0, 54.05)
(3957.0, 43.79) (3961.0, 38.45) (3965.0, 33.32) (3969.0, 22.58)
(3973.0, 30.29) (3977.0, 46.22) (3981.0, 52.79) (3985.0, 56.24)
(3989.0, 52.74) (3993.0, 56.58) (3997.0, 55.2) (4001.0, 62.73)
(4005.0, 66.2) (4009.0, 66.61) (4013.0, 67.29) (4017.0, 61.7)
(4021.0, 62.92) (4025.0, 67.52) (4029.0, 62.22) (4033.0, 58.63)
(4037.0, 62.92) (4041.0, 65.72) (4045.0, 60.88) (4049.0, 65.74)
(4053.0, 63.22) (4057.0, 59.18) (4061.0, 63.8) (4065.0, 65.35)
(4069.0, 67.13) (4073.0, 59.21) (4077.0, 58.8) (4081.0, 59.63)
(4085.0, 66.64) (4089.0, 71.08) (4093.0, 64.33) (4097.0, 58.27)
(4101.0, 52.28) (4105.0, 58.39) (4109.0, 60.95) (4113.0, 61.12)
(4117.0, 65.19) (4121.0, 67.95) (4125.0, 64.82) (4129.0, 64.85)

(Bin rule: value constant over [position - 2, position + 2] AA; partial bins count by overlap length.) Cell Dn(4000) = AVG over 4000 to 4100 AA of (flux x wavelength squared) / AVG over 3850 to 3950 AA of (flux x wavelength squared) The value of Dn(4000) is 1.89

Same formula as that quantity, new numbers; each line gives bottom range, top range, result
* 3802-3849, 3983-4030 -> 2.04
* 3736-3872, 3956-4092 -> 1.84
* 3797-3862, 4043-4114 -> 2.07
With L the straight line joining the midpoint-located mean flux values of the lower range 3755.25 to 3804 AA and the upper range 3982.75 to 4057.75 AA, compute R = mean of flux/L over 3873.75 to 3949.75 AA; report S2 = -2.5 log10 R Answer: 0.38 mag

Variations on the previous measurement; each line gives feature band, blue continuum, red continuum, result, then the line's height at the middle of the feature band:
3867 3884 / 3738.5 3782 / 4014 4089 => 0.31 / 46.5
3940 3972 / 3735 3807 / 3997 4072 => 0.39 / 55.6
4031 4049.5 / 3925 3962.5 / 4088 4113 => -0.23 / 50.7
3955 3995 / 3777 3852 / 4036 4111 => 0.21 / 52.2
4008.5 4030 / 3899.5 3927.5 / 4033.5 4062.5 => -0.11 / 58.7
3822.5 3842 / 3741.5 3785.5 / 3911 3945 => 0.27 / 35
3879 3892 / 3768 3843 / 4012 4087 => 0.39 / 45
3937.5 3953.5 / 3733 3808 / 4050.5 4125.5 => 0.27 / 50.9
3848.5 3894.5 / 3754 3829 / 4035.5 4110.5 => 0.27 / 44.6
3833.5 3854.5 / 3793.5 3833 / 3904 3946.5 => 0.08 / 35.3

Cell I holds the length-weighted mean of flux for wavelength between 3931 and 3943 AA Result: 22.9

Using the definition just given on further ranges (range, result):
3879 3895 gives 32.7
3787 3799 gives 39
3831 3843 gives 26.6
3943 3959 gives 46.1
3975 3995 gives 52.9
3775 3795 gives 41.1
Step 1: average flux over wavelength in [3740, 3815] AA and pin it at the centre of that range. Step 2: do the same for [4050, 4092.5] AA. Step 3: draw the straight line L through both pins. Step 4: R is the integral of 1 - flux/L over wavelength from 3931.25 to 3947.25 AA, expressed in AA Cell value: 7.4 AA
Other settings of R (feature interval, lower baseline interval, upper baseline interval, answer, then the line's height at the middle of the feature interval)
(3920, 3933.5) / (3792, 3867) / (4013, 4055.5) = 5.2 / 48.2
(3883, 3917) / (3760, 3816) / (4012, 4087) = 6.1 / 49.7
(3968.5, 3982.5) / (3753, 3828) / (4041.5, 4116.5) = 3.8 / 53.3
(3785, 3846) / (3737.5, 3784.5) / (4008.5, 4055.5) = 9.6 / 41.3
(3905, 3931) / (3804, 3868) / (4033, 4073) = 2.4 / 44.7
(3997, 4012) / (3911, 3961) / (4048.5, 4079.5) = -3.9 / 50.8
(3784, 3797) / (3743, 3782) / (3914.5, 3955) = -1.4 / 35.9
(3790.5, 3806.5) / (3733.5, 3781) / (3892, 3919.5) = -1.1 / 37.4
